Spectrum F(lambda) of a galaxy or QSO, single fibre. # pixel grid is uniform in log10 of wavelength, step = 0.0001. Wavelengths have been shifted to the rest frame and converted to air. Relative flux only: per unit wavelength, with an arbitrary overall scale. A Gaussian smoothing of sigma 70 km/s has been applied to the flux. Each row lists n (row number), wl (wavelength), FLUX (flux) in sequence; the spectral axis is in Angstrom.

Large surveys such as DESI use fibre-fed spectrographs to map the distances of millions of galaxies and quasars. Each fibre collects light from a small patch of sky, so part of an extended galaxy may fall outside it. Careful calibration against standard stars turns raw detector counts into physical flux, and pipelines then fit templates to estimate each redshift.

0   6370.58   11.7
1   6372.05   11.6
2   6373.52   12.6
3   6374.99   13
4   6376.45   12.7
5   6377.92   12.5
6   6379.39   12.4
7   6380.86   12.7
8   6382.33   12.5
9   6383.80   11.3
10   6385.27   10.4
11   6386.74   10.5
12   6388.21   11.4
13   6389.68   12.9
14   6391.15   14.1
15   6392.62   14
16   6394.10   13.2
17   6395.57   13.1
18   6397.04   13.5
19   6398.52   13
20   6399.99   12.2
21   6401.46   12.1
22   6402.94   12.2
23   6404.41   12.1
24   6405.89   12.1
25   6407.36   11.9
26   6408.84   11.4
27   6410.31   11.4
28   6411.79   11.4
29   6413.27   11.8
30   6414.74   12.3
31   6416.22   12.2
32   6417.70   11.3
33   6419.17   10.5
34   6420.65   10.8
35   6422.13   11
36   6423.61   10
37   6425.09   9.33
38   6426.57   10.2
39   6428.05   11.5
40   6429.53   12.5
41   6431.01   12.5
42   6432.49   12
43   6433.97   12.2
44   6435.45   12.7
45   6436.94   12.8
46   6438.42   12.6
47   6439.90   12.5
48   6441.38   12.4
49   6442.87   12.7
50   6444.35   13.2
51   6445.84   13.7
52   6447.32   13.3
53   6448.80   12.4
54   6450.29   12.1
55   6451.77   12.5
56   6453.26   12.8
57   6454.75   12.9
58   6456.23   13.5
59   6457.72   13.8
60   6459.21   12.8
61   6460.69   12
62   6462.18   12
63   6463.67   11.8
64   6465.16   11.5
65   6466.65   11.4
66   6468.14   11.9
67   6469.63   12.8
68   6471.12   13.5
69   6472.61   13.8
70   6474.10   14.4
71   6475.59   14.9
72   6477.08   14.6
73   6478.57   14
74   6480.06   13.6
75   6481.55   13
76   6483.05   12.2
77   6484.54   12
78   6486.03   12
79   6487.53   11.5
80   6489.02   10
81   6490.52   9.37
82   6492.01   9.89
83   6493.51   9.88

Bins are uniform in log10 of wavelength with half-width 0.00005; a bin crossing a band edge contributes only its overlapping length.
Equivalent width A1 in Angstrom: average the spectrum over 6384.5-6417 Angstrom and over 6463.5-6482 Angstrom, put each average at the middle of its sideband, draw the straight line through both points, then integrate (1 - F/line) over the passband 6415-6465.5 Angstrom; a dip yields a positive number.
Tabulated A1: 2.6 Angstrom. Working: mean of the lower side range 12.2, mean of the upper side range 13.2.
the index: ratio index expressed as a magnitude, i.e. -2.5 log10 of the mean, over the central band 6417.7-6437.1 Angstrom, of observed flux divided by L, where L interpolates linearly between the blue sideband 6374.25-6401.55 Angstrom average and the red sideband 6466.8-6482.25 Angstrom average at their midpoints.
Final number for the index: 0.15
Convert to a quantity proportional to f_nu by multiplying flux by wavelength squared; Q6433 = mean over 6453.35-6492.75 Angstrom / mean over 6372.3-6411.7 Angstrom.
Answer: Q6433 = 1.0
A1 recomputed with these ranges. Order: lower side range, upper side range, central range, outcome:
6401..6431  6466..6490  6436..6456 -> -1.1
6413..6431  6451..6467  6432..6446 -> -1.0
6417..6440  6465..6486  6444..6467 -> -0.4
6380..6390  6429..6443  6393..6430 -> 1.0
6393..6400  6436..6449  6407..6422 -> 1.8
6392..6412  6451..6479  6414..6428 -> 1.9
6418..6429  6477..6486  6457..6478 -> -0.8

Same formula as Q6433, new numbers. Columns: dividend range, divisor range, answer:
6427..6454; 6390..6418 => 1.02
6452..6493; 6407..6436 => 1.11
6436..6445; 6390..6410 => 1.02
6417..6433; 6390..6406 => 0.86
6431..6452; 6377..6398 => 1.03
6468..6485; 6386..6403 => 1.09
